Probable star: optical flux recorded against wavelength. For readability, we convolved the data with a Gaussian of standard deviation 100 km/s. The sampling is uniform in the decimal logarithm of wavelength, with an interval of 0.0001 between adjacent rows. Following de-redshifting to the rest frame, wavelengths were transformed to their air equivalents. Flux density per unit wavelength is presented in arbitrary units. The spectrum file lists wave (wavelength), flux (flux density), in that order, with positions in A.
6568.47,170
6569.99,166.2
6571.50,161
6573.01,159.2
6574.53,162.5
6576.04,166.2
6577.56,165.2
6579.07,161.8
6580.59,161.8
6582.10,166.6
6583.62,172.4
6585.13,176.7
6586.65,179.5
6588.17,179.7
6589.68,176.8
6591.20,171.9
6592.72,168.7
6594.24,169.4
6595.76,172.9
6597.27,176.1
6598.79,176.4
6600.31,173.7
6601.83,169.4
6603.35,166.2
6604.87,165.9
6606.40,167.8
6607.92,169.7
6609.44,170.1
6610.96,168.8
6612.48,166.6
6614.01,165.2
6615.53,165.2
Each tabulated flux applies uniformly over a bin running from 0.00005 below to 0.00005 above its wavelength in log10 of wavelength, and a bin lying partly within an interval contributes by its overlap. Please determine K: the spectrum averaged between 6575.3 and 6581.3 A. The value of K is 164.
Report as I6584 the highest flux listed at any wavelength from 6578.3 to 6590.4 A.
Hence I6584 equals 179.7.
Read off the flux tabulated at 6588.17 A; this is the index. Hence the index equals 179.7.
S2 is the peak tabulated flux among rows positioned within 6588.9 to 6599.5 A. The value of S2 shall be 176.8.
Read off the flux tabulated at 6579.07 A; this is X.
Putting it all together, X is 161.8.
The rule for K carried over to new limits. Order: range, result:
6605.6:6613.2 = 169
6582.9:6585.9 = 175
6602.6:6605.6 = 166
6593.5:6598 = 173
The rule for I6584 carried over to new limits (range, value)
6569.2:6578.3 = 166.2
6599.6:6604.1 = 173.7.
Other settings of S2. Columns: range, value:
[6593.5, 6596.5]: 172.9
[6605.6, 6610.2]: 170.1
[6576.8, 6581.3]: 165.2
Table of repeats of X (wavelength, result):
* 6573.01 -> 159.2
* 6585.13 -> 176.7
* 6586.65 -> 179.5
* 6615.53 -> 165.2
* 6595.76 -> 172.9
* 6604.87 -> 165.9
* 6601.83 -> 169.4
